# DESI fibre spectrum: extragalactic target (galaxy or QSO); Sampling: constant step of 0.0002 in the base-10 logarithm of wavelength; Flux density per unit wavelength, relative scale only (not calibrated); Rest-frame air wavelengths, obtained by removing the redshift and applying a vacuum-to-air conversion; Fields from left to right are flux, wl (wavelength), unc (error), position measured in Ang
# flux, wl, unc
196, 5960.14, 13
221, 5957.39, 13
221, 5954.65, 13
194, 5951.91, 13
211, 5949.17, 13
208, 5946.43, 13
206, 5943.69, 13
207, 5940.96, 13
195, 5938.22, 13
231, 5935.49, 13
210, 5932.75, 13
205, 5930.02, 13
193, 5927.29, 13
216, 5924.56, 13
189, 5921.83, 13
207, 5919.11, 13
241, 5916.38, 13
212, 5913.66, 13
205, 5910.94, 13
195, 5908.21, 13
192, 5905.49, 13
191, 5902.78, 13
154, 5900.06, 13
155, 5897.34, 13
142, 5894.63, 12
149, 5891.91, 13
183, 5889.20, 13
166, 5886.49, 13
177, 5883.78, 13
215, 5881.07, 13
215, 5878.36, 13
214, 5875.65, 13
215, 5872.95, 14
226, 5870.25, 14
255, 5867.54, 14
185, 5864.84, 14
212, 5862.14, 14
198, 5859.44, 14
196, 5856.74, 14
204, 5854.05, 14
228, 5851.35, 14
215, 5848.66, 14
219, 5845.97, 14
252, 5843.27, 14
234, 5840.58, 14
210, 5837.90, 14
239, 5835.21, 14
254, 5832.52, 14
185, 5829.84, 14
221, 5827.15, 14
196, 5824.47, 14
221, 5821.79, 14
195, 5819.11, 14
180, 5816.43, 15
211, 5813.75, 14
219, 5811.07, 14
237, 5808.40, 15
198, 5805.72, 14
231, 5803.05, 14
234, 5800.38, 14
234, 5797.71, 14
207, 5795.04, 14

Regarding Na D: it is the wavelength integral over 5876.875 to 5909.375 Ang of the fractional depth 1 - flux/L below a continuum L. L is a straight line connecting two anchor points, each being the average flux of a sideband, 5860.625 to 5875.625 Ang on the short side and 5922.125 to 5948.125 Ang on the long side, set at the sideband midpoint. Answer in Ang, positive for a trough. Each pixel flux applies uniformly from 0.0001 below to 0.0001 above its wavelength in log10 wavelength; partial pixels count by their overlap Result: 5.49 Ang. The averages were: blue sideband 218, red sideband 207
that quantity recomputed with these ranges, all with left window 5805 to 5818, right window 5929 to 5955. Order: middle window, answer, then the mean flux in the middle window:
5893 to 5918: 2.6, 187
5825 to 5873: -2.3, 219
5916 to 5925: -0.1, 210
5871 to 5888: 0.6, 201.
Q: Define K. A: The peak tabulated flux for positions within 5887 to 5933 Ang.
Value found 241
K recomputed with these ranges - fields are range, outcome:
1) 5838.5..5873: 255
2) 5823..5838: 254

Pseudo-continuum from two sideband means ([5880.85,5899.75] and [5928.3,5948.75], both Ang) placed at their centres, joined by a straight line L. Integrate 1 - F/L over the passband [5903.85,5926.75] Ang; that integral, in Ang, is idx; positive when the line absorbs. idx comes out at -2.2 Ang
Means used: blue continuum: 166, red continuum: 209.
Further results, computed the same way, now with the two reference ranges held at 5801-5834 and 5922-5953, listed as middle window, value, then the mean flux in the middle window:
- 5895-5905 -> 2.0 Ang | 167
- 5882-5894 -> 2.3 Ang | 169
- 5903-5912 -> 0.5 Ang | 196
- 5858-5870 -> -0.2 Ang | 213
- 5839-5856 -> -1.0 Ang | 224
